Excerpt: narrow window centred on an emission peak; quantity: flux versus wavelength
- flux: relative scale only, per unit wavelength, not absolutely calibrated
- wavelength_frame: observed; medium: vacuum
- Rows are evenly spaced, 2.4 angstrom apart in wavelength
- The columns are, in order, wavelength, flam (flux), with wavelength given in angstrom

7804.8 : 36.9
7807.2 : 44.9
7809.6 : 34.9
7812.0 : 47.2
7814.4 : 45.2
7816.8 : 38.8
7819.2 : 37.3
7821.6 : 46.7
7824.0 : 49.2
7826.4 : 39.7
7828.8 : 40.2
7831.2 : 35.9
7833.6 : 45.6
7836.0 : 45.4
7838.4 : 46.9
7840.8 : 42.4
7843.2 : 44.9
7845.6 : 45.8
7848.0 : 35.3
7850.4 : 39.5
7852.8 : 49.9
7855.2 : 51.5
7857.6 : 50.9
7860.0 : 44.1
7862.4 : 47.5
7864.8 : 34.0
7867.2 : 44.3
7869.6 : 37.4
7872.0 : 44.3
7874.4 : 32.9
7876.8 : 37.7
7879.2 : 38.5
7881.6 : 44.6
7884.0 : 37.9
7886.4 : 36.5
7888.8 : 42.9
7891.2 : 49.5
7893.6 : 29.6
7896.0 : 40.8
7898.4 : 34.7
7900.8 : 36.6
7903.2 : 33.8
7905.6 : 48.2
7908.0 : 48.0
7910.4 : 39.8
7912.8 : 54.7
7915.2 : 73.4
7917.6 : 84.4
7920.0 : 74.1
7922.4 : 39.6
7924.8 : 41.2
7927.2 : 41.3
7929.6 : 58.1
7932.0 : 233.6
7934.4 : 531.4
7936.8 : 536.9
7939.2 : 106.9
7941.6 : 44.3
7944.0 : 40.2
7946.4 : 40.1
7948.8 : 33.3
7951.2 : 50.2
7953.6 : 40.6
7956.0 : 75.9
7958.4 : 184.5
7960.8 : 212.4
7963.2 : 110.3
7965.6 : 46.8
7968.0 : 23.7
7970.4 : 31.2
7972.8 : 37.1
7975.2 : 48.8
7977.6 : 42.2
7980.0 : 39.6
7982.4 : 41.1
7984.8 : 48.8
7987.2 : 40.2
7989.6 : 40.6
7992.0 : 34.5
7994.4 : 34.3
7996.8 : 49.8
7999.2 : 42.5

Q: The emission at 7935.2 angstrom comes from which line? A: H-alpha 6563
